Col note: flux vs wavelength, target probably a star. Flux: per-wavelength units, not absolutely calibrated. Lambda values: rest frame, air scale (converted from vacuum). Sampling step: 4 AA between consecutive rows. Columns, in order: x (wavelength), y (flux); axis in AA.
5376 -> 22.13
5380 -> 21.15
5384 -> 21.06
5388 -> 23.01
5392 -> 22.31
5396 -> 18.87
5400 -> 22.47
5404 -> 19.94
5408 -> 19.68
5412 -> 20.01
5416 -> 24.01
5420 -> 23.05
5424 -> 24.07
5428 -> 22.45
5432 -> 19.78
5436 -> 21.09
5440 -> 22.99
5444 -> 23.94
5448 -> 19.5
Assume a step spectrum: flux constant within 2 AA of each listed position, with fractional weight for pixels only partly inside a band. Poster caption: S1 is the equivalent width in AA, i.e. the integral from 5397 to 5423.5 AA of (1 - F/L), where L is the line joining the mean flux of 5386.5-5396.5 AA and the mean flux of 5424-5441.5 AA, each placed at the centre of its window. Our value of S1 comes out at 0.2 AA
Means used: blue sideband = 21.7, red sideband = 21.8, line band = 21.6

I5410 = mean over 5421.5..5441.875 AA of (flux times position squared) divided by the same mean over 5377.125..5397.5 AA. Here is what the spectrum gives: 1.1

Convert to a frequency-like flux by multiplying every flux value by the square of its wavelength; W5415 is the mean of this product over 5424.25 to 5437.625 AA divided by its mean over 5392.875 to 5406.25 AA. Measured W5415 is 1.1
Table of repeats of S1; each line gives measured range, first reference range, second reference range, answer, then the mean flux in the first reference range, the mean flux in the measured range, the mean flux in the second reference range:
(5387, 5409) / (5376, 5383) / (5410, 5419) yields 0.8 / 21.4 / 21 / 22.1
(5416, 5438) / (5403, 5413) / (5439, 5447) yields -0.8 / 19.9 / 22.3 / 23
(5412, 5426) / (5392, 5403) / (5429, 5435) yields -1.7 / 20.9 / 23.2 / 20.4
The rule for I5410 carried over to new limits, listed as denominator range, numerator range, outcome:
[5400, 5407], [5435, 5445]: 1.12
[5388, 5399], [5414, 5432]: 1.10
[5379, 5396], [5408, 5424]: 1.04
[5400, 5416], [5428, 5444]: 1.06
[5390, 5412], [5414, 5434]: 1.11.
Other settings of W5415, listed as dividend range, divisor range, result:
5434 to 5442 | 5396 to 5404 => 1.07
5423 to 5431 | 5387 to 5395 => 1.04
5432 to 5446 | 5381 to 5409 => 1.07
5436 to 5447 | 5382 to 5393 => 1.05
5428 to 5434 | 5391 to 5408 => 1.01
